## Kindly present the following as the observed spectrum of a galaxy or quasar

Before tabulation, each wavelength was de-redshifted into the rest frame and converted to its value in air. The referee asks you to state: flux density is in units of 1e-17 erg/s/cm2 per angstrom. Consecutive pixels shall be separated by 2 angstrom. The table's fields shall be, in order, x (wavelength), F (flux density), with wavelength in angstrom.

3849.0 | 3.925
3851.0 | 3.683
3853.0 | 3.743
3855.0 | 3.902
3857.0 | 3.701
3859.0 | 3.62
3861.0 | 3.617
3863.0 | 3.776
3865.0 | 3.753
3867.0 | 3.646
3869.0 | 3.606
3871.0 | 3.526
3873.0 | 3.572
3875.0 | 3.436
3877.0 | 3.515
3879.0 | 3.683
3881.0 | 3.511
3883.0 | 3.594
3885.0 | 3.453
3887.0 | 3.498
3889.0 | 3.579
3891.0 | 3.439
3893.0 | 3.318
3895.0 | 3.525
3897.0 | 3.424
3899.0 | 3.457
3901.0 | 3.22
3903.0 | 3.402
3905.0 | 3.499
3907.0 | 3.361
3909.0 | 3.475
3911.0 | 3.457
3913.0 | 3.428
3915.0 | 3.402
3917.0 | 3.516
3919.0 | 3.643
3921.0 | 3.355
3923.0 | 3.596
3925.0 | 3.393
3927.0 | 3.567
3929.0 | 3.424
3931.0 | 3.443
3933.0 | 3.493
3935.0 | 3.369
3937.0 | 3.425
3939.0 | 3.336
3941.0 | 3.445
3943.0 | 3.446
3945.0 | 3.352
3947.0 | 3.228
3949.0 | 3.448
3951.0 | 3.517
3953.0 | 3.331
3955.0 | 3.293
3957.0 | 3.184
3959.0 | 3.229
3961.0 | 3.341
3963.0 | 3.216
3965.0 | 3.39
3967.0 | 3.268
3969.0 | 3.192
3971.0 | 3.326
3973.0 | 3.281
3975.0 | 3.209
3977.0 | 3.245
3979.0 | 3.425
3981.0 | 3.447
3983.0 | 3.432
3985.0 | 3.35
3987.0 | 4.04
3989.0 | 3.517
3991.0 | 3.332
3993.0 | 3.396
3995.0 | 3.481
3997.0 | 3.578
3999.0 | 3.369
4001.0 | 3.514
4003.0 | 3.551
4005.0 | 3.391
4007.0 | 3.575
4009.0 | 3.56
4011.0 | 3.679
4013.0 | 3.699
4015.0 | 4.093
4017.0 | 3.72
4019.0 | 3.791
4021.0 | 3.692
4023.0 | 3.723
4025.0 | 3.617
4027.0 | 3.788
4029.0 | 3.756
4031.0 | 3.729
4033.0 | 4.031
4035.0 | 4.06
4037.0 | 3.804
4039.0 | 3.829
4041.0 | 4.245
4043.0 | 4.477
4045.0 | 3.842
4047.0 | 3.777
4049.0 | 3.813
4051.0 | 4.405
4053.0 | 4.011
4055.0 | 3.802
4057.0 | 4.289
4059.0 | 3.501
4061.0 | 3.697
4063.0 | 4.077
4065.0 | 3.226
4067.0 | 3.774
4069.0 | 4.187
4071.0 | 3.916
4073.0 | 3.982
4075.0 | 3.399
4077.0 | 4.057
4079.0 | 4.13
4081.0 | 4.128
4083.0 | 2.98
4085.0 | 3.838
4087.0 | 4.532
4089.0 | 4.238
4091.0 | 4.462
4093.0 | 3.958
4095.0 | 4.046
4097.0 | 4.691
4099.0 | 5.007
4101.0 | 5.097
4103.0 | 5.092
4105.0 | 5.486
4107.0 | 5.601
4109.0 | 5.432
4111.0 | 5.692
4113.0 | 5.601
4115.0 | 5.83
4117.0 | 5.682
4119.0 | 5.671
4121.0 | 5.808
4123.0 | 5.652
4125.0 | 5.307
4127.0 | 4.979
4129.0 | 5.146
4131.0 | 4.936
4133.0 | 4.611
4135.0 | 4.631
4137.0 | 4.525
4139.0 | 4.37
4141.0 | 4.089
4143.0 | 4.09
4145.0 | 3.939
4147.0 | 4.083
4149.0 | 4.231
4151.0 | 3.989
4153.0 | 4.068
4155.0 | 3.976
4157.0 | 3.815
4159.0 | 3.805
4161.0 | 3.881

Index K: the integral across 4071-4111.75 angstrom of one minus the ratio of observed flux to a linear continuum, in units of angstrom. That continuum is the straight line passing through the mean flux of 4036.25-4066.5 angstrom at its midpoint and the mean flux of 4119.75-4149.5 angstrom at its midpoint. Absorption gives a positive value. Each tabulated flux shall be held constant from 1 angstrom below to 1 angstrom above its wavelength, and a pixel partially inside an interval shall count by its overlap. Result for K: -1.5 angstrom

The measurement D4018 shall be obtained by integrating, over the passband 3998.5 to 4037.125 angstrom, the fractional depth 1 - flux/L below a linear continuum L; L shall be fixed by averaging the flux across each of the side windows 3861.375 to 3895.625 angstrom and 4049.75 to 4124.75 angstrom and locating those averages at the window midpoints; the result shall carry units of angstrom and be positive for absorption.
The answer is 4.5 angstrom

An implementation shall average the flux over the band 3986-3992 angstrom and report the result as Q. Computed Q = 3.63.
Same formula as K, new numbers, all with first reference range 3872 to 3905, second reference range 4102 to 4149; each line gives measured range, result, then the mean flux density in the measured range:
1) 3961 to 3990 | 4.8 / 3.38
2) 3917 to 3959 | 4.3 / 3.41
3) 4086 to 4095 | 1.0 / 4.27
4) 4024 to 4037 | 1.7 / 3.83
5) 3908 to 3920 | 0.5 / 3.49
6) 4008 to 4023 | 2.0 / 3.75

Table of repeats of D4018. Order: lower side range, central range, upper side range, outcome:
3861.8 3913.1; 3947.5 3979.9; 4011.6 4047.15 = 3.5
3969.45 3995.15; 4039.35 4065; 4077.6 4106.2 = 0.5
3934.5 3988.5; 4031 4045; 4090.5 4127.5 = 1.0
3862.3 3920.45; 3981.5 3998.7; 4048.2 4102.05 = 1.3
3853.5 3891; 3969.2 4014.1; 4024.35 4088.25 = 3.9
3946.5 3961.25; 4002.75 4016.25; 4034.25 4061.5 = 0.2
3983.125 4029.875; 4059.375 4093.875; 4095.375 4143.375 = 4.9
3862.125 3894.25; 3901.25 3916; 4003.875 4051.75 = 0.8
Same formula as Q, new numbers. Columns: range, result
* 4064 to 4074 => 3.82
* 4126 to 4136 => 4.86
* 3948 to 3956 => 3.4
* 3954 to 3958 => 3.24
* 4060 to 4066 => 3.67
